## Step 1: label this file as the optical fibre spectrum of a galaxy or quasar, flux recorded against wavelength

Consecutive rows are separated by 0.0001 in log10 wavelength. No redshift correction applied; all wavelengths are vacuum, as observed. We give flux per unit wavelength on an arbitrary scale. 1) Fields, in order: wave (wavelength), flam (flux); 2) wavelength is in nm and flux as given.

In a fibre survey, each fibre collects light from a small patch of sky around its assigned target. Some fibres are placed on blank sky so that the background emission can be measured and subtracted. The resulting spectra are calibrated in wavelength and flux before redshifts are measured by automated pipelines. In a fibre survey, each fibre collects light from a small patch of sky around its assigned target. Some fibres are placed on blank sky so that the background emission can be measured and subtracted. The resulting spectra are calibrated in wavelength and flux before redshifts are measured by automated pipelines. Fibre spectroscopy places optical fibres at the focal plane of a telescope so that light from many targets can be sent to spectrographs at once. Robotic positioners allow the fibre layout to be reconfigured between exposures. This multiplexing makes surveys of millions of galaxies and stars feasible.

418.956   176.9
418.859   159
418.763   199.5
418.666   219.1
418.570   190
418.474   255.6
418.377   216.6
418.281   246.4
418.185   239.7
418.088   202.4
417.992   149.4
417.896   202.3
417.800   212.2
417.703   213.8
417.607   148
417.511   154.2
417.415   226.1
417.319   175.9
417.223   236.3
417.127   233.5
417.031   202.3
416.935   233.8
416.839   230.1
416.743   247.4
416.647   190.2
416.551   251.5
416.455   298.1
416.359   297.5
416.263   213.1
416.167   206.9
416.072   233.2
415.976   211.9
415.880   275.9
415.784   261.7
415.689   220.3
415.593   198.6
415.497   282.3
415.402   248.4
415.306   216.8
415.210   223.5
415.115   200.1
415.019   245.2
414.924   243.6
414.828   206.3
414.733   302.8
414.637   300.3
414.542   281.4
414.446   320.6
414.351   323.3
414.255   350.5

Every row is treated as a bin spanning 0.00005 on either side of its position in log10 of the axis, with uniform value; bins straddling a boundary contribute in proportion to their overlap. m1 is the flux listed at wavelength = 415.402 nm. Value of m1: 248.4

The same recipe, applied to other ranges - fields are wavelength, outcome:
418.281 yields 246.4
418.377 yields 216.6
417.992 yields 149.4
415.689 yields 220.3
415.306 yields 216.8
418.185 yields 239.7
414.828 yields 206.3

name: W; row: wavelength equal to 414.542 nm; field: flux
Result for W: 281.4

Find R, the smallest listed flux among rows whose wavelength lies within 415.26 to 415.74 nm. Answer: 198.6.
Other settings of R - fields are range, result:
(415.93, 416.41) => 206.9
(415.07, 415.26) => 200.1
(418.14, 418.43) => 216.6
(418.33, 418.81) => 190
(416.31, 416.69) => 190.2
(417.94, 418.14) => 149.4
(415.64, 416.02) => 211.9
